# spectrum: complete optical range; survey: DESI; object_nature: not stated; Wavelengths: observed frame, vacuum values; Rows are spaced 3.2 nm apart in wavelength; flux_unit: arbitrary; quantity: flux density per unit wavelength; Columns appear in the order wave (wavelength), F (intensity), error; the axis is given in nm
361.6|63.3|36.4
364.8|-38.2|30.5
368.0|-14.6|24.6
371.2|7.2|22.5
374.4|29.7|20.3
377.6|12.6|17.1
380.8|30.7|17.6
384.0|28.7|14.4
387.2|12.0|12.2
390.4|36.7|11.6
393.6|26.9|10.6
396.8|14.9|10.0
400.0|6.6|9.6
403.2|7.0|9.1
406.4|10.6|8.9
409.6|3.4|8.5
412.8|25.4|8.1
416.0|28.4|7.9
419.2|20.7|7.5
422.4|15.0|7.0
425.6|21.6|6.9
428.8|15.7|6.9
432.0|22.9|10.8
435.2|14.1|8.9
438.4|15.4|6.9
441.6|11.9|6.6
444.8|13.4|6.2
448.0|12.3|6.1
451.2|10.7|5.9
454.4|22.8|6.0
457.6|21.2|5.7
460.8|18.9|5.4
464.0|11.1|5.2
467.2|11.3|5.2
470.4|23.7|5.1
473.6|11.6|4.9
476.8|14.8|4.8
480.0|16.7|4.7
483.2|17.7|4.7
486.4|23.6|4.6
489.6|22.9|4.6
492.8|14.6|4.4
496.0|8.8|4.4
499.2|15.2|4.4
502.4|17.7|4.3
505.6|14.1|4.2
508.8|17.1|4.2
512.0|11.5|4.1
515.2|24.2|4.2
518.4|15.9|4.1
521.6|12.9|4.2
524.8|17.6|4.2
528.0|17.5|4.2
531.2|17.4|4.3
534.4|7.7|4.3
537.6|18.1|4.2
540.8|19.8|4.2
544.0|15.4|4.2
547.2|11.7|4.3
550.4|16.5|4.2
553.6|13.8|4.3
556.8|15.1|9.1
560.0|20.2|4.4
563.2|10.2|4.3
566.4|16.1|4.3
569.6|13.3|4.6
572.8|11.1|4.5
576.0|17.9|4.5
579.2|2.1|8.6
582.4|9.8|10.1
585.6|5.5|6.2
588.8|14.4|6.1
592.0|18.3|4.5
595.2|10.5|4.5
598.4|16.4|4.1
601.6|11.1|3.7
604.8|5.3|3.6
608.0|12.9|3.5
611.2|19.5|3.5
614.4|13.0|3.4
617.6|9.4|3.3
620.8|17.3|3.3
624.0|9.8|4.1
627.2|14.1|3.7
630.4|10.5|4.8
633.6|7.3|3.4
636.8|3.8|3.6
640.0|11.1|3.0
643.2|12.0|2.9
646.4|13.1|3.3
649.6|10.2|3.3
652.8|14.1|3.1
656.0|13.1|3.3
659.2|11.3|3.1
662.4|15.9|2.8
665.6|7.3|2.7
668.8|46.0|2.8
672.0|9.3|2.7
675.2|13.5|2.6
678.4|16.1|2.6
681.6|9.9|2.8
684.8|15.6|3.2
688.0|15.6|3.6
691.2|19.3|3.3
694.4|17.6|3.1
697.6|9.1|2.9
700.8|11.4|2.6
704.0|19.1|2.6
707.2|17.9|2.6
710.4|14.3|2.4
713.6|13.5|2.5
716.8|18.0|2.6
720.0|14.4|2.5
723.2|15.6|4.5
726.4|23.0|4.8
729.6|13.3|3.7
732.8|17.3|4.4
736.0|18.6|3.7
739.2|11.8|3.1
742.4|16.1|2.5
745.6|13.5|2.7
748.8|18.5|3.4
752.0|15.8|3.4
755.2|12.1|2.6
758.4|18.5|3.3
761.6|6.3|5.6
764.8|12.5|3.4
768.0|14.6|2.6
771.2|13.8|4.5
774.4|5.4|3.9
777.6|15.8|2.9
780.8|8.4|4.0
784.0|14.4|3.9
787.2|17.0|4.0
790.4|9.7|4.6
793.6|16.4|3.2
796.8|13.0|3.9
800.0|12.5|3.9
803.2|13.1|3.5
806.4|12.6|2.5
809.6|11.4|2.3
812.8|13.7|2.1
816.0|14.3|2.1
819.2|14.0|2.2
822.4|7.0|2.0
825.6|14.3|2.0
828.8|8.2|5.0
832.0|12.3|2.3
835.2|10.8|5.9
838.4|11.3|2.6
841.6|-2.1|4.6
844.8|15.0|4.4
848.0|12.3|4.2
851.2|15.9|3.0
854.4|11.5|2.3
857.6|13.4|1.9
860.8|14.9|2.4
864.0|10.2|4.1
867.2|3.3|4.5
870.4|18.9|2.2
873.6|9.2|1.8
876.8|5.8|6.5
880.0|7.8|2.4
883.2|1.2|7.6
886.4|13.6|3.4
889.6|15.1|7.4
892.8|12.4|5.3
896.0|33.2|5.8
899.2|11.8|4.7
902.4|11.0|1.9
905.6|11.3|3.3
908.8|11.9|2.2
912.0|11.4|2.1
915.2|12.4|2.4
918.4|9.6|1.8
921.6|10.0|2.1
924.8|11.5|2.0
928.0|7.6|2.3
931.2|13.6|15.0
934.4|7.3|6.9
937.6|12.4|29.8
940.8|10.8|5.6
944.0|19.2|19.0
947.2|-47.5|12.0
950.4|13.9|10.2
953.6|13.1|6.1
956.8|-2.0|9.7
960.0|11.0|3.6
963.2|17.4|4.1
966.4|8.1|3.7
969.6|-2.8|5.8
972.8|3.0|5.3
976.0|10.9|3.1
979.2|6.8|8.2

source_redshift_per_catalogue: 0.79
